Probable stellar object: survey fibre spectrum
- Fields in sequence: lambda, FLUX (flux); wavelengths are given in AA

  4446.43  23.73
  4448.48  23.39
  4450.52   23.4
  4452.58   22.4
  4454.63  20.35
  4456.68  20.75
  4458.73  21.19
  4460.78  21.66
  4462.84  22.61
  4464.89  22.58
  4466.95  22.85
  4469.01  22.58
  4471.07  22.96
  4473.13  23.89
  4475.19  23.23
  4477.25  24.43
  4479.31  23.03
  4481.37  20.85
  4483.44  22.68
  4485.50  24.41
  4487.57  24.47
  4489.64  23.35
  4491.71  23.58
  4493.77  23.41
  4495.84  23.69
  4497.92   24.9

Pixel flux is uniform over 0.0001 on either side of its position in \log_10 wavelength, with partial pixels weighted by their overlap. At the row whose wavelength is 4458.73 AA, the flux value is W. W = 21.19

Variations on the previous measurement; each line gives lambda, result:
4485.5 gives 24.41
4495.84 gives 23.69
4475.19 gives 23.23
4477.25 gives 24.43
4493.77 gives 23.41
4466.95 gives 22.85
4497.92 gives 24.9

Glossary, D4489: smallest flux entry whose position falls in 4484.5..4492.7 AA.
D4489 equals 23.35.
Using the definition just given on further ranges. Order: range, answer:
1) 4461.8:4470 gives 22.58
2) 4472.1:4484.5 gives 20.85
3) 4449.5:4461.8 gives 20.35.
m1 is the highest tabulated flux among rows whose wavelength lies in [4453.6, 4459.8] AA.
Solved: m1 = 21.19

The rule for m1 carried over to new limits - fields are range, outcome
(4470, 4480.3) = 24.43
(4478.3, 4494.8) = 24.47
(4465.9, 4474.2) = 23.89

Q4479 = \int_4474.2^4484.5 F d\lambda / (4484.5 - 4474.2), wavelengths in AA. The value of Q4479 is 22.9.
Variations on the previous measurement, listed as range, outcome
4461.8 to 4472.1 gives 22.7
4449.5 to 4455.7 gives 22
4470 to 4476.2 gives 23.3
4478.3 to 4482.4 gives 22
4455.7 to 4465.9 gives 21.8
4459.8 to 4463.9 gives 22.1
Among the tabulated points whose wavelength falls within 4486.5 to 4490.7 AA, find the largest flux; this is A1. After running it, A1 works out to 24.47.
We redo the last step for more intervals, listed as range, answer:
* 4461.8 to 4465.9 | 22.61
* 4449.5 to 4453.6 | 23.4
